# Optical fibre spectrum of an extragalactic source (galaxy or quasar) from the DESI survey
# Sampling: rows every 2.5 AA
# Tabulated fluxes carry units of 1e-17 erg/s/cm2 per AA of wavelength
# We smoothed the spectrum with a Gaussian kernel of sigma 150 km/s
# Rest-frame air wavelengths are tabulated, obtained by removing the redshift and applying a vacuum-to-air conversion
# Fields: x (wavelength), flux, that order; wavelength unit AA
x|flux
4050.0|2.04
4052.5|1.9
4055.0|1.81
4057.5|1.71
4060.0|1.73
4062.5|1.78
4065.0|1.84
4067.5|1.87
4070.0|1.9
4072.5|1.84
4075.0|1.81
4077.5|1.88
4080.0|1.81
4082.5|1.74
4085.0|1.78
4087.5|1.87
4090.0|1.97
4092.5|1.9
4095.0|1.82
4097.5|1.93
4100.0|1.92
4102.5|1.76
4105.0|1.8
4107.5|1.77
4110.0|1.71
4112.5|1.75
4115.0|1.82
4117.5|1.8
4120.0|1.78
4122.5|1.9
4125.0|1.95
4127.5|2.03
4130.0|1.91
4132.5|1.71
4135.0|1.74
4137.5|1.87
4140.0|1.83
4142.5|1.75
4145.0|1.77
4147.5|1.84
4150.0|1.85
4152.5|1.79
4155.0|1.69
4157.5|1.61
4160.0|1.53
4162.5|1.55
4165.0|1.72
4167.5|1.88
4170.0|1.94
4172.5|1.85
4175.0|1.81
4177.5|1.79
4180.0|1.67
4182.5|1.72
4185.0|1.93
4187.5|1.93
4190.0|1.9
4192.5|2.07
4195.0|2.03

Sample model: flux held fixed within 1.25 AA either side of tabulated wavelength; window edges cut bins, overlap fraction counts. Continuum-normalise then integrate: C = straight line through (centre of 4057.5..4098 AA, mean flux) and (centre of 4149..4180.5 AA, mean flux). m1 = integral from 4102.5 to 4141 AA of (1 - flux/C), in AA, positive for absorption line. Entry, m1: -0.7 AA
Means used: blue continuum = 1.84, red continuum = 1.75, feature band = 1.82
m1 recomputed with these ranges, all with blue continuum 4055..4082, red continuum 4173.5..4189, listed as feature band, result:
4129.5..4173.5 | 1.1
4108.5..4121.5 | 0.3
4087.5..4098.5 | -0.5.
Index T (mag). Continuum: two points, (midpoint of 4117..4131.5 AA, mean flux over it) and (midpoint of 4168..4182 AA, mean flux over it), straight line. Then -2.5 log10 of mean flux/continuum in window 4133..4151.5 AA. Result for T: 0.037 mag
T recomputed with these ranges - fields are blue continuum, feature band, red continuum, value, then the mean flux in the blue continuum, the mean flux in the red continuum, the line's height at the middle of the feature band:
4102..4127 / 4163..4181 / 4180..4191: 0.02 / 1.81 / 1.85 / 1.84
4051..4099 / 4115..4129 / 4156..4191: -0.05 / 1.84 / 1.77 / 1.81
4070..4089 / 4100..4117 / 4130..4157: 0.02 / 1.83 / 1.78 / 1.81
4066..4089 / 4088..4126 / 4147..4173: -0.02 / 1.83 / 1.74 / 1.8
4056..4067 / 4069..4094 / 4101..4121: -0.05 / 1.77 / 1.78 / 1.77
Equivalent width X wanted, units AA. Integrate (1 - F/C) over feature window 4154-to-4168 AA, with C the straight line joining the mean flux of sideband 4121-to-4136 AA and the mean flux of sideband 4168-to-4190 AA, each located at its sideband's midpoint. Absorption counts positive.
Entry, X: 1.50 AA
